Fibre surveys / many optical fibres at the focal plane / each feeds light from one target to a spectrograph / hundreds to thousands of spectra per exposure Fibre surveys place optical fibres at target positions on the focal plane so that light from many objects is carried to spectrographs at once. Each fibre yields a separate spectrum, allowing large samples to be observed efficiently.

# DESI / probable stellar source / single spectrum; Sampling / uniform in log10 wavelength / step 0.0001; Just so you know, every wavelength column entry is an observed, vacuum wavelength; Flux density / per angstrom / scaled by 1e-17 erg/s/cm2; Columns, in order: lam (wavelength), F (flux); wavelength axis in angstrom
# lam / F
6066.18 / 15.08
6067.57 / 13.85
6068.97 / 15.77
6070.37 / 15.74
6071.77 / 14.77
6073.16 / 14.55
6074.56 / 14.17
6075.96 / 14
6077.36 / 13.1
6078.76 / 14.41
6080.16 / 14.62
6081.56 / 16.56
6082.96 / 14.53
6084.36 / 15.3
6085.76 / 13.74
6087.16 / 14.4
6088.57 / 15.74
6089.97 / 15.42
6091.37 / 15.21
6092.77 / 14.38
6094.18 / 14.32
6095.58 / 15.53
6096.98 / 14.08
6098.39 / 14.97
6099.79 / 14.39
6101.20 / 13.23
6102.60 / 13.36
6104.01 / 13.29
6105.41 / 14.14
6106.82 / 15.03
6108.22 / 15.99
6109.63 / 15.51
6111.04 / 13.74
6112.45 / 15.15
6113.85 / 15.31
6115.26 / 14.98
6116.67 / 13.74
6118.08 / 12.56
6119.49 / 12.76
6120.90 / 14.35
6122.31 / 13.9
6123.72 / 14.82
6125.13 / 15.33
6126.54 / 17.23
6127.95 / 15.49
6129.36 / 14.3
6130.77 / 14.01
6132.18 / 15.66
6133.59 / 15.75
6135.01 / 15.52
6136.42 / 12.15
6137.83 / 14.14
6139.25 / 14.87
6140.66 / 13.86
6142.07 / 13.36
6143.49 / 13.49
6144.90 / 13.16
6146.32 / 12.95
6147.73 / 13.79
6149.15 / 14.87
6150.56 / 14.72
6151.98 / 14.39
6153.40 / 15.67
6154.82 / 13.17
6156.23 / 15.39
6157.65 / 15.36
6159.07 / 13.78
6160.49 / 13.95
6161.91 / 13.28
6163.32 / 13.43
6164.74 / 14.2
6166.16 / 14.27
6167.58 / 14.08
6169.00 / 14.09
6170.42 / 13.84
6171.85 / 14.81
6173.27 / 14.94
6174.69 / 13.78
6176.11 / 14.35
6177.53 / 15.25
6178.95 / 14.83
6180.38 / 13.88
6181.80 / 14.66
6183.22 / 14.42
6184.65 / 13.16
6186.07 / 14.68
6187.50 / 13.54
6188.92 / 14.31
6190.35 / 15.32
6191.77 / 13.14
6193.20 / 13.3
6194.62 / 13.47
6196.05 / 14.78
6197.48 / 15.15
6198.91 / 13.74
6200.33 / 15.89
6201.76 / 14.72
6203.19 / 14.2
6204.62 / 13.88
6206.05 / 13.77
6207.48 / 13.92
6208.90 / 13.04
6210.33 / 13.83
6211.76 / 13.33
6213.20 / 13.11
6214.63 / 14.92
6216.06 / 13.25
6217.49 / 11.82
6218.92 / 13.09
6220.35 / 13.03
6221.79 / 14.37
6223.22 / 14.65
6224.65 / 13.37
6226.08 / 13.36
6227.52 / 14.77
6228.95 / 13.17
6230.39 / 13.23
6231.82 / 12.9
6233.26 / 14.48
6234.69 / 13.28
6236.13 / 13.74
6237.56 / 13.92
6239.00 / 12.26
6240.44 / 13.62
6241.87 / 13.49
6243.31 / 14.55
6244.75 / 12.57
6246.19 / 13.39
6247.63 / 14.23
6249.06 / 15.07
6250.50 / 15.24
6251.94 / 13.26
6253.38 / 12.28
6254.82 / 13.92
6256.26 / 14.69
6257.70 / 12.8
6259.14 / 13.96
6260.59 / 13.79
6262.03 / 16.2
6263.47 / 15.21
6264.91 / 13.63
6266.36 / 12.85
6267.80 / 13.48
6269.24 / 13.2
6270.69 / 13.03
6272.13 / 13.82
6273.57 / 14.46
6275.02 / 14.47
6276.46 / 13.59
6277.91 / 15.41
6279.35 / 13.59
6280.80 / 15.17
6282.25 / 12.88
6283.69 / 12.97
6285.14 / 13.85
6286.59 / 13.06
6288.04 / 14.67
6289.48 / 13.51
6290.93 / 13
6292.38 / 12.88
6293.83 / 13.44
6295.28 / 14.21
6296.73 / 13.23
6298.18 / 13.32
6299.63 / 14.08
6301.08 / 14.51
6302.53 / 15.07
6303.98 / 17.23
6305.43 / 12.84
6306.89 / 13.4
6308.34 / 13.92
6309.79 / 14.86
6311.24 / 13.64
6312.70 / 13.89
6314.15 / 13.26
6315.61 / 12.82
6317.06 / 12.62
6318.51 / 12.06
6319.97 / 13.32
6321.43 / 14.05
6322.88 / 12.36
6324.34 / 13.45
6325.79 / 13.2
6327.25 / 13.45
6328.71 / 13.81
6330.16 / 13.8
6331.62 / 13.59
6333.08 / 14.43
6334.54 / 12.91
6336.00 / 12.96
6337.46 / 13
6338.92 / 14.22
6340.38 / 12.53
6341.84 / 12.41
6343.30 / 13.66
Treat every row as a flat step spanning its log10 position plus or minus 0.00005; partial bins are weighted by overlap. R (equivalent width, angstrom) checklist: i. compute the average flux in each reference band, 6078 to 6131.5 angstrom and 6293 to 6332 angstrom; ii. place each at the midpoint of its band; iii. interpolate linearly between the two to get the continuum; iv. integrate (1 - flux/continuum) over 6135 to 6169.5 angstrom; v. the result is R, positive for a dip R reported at 0.9 angstrom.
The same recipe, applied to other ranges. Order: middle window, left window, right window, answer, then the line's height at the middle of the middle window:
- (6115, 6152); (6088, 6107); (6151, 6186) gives 0.26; 14.4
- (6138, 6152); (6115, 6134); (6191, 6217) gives 0.49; 14.4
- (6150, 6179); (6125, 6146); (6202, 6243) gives -0.31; 14.2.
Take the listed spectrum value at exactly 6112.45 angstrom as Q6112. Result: 15.15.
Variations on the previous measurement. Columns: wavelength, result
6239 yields 12.26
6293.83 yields 13.44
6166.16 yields 14.27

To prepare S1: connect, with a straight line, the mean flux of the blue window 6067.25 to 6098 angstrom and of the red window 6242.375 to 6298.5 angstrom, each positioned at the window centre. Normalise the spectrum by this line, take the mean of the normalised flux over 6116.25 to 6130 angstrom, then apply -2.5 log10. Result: 0.01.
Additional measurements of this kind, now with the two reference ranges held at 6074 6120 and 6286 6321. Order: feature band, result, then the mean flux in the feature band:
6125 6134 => -0.076 mag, 15.4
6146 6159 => -0.017 mag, 14.5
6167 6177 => -0.007 mag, 14.3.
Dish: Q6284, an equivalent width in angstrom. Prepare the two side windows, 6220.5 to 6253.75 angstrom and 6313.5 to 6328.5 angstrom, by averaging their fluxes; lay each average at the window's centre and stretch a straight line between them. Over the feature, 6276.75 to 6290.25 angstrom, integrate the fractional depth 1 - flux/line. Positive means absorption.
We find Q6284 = -0.5 angstrom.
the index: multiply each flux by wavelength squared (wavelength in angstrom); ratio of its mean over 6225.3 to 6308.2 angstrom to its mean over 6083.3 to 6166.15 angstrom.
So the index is 1.00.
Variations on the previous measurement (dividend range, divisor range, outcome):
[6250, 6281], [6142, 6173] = 1.02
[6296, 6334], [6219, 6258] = 1.02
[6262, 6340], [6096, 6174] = 1.01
